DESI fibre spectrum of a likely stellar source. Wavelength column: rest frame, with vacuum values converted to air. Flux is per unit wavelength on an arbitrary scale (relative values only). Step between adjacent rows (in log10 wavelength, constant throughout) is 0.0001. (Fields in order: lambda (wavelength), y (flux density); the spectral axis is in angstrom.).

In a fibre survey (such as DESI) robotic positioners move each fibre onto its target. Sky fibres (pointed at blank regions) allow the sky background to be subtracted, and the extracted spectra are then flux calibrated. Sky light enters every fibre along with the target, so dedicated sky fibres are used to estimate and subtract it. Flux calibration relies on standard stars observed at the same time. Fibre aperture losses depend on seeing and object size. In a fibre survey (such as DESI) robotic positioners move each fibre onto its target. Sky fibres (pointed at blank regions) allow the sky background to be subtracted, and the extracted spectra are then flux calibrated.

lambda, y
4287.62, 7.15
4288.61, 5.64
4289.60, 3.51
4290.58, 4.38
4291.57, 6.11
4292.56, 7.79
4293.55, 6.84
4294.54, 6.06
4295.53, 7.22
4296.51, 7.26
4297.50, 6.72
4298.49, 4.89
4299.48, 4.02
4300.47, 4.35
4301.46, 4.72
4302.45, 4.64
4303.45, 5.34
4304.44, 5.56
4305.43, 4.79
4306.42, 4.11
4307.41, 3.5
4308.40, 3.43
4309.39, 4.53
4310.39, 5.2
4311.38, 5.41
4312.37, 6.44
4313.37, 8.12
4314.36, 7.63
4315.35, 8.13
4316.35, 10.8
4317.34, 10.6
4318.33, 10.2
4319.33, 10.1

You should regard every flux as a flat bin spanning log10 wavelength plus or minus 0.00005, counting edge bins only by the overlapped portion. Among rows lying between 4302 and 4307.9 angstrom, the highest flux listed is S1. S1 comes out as 5.56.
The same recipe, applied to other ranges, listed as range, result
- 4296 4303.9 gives 7.26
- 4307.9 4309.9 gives 4.53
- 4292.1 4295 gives 7.79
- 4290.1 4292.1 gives 6.11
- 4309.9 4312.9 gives 6.44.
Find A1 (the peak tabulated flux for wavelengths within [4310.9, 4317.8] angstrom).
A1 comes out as 10.8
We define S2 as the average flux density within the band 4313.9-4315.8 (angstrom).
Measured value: 7.89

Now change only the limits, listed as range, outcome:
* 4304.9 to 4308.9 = 3.98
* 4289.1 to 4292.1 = 4.71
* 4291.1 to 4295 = 6.7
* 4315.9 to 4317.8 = 10.7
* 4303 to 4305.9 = 5.24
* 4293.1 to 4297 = 6.86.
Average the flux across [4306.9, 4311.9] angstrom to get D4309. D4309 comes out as 4.43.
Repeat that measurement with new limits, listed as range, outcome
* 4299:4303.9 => 4.6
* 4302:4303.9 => 4.97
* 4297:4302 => 4.94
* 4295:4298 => 7.07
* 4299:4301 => 4.2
